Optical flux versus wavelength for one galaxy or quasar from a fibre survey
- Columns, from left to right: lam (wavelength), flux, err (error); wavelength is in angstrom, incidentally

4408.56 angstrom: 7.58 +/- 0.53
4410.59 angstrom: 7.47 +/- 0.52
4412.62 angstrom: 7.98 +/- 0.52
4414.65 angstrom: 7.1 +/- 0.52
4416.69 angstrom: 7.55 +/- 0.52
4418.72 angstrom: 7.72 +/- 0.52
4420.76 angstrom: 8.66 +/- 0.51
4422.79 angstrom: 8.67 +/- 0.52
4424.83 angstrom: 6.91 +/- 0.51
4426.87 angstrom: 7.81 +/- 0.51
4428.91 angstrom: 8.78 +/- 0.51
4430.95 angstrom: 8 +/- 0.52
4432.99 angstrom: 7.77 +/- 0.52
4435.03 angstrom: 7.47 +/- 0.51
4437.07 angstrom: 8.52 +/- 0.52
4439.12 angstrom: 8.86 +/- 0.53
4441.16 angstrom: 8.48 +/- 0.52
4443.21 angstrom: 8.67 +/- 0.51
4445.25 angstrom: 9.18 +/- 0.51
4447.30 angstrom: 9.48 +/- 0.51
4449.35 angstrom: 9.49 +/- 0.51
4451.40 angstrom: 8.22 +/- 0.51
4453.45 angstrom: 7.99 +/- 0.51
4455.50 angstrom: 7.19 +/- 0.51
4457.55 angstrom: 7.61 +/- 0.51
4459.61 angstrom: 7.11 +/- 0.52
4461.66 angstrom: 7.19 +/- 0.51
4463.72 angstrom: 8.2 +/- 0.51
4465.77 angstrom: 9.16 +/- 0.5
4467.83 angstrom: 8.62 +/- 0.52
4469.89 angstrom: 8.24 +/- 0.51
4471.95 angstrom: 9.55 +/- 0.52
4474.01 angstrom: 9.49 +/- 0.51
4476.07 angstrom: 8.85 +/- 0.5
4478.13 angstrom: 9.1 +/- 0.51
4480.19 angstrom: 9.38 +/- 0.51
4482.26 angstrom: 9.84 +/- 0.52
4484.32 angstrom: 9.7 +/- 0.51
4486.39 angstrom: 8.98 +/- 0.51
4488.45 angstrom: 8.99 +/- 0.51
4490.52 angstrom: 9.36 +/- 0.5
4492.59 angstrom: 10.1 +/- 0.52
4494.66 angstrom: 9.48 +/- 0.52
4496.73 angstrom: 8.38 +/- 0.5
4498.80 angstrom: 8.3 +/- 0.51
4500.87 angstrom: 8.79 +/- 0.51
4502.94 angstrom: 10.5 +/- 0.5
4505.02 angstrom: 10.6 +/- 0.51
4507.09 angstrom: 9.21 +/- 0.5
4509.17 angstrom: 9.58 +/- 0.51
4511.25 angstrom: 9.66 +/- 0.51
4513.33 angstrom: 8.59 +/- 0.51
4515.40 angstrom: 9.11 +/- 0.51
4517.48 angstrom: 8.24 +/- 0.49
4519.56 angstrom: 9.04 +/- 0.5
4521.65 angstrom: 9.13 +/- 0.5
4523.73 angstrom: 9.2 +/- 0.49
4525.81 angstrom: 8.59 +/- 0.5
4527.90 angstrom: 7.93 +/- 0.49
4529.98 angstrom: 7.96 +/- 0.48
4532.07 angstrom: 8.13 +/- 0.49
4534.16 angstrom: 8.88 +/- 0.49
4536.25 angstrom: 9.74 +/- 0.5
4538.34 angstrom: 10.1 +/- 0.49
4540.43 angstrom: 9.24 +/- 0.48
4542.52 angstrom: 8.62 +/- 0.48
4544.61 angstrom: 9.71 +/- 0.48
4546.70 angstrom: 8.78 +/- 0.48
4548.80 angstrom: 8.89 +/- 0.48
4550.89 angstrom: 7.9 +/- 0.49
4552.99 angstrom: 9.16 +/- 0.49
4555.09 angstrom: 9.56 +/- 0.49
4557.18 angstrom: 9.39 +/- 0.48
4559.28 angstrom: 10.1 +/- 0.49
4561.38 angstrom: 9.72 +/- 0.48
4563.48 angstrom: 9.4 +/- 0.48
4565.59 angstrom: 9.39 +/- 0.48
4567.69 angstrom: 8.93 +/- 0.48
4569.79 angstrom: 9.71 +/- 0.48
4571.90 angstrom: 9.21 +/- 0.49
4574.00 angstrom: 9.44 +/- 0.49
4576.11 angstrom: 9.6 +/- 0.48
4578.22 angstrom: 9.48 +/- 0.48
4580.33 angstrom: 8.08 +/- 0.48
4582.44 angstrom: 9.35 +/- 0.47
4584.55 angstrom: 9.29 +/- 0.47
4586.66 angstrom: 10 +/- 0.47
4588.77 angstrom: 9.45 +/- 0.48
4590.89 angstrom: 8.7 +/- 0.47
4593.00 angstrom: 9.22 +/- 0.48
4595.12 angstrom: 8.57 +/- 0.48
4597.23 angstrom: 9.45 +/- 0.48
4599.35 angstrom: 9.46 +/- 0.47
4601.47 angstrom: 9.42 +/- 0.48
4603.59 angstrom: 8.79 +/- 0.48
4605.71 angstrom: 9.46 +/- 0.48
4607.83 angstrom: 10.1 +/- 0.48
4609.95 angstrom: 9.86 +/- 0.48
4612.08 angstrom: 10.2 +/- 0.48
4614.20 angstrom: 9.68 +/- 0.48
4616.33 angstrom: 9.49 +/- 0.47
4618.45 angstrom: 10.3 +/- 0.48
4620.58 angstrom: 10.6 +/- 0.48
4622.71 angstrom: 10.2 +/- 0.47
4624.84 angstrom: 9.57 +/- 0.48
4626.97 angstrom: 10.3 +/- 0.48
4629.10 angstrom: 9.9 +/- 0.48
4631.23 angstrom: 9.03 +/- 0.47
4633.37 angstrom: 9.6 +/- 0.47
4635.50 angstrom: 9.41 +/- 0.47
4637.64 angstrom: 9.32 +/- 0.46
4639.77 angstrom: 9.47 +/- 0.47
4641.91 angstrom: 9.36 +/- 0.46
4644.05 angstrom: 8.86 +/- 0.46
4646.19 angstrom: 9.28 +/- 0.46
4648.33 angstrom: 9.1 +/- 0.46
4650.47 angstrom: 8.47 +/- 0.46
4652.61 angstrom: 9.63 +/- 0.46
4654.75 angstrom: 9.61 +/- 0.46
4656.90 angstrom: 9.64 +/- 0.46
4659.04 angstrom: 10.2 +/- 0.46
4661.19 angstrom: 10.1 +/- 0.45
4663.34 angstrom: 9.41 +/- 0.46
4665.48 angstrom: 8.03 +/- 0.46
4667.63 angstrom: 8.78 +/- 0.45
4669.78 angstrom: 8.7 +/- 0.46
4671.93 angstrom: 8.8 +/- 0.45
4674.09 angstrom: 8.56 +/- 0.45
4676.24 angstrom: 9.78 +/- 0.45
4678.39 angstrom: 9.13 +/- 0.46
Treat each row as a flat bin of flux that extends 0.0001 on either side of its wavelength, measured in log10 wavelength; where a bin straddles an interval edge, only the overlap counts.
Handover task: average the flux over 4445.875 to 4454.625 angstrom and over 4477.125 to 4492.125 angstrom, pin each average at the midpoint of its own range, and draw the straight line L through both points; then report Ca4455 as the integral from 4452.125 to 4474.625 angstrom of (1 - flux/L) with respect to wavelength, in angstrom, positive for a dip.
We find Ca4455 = 2.0 angstrom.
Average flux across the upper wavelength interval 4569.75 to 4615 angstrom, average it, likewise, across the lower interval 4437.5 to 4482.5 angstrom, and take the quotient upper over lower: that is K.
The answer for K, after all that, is 1.09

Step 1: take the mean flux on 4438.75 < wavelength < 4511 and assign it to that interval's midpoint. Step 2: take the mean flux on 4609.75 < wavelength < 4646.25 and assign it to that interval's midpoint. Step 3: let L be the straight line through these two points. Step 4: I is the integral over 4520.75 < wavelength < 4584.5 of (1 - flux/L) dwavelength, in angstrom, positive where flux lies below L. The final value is 1.4 angstrom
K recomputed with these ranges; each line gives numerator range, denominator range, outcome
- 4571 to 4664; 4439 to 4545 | 1.06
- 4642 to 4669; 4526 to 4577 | 1.01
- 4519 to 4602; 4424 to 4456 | 1.10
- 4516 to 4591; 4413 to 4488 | 1.08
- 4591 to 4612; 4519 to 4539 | 1.06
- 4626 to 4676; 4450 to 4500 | 1.07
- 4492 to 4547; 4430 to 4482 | 1.07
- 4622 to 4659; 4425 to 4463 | 1.16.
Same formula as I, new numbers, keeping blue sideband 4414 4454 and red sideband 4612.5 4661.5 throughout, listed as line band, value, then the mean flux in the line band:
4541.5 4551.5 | 0.22 angstrom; 8.82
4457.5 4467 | 0.64 angstrom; 7.89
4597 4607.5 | 0.03 angstrom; 9.36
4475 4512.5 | -3.03 angstrom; 9.37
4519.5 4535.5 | 0.53 angstrom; 8.6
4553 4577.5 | -0.91 angstrom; 9.48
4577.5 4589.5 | 0.00 angstrom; 9.27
